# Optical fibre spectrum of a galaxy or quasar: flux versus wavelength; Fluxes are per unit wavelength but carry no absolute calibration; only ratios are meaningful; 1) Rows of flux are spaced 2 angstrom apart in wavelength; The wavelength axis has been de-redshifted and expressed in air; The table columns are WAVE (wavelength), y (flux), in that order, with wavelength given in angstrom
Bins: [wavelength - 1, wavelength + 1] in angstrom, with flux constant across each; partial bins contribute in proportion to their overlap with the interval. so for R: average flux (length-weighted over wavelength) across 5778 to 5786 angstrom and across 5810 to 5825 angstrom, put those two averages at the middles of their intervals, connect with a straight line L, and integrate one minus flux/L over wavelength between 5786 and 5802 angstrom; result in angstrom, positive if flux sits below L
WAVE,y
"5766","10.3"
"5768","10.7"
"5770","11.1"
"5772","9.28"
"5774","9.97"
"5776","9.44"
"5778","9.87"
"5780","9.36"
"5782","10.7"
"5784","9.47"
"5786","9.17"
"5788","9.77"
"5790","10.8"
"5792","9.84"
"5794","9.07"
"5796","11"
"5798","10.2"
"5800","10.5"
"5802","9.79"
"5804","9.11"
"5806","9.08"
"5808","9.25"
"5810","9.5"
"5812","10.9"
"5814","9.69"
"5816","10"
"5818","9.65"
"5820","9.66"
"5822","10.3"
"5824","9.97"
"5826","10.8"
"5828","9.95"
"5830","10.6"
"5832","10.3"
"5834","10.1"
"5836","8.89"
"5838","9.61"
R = -0.4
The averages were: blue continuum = 9.76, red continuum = 9.99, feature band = 10.1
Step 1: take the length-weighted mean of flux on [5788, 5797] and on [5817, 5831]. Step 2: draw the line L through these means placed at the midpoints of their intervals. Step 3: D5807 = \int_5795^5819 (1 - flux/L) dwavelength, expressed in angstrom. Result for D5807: 0.6 angstrom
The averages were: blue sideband 10.1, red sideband 10.1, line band 9.89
